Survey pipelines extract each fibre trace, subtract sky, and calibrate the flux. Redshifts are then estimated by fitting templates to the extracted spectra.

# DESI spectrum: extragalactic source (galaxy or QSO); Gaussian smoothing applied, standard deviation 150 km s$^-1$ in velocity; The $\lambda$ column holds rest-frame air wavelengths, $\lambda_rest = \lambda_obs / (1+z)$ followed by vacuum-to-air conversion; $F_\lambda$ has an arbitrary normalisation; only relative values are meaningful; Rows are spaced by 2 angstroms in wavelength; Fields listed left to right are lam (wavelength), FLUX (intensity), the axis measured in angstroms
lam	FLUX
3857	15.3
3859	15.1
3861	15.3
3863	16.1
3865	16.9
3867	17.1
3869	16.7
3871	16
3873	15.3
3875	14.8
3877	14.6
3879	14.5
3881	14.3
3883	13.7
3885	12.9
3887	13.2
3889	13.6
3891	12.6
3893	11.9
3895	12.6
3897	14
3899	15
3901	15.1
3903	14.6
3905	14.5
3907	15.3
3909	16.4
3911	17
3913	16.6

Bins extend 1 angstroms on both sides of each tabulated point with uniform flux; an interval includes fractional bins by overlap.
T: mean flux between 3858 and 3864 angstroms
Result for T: 15.5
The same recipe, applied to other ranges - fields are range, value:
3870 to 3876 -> 15.4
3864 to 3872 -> 16.7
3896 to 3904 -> 14.7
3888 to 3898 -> 12.9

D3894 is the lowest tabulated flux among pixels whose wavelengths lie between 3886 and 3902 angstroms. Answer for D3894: 11.9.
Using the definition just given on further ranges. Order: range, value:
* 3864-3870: 16.7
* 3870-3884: 13.7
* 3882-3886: 12.9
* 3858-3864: 15.1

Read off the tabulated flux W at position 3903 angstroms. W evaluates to 14.6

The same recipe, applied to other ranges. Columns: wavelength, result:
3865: 16.9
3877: 14.6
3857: 15.3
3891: 12.6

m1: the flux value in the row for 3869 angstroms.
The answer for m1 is 16.7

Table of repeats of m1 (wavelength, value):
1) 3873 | 15.3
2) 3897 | 14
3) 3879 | 14.5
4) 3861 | 15.3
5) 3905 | 14.5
